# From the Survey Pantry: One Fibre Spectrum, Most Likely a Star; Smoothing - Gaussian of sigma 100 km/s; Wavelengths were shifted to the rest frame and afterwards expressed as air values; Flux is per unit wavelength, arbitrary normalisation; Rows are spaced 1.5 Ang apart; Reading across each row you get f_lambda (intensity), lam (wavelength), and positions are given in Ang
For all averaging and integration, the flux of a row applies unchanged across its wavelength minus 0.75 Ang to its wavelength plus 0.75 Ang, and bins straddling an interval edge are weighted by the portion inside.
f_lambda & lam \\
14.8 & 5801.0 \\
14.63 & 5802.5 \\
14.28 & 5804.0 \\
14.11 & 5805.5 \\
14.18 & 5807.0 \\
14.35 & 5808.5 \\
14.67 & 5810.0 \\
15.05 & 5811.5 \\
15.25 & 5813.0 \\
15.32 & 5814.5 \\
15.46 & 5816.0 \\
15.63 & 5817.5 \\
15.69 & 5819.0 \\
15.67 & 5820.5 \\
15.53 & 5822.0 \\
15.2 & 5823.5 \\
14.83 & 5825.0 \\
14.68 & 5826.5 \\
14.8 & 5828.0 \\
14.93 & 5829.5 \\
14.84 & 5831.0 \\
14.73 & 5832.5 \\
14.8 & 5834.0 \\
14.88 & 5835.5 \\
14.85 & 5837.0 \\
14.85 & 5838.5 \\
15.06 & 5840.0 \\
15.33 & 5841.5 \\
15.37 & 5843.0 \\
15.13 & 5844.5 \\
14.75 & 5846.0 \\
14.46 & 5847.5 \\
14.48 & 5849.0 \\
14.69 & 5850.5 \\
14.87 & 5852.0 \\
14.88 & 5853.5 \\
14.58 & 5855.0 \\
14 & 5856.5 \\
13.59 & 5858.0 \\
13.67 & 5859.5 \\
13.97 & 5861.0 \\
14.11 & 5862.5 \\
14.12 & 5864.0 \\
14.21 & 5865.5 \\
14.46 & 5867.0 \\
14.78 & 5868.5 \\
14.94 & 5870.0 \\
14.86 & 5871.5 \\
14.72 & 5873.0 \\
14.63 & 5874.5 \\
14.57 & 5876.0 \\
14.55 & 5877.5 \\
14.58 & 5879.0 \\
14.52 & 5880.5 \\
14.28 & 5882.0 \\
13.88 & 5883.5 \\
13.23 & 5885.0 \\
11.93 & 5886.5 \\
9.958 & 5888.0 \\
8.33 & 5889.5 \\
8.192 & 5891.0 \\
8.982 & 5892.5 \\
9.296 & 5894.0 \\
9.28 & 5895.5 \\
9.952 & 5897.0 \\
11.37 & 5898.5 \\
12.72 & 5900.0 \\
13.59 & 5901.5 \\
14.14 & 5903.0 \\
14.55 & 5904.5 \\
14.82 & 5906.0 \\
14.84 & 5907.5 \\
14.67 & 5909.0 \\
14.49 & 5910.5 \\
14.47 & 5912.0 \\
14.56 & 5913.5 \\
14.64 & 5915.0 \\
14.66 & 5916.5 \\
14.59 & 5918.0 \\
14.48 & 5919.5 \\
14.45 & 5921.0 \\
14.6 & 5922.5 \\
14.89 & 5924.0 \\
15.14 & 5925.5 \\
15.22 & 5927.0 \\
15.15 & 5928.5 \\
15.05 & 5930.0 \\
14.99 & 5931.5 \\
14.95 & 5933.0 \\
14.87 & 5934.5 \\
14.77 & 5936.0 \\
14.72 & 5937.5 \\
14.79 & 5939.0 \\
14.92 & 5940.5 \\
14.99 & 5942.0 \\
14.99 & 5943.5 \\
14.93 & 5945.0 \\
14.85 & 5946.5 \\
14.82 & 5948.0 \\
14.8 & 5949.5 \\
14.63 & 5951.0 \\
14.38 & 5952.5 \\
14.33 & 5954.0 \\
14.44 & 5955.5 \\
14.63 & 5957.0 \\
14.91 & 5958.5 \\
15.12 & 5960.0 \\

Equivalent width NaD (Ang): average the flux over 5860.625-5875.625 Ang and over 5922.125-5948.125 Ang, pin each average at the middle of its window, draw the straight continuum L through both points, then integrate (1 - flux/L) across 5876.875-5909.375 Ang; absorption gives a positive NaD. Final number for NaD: 5.2 Ang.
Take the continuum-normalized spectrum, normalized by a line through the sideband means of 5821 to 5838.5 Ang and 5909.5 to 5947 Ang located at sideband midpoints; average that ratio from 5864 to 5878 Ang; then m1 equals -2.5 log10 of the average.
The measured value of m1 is 0.02 mag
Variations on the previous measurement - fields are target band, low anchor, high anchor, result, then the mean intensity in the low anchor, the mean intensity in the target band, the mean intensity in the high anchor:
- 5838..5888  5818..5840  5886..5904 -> -0.13 mag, 15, 14.4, 10.7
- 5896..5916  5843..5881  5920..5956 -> 0.07 mag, 14.5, 13.7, 14.8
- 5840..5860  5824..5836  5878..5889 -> -0.03 mag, 14.8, 14.6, 13.1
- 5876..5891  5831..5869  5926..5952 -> 0.16 mag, 14.6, 12.7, 14.9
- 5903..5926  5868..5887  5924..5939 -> 0.01 mag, 14.3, 14.6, 15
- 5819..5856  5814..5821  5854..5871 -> 0.00 mag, 15.6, 14.9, 14.2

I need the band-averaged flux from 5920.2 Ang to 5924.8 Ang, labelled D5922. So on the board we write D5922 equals 14.7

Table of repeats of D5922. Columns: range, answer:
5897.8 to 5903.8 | 13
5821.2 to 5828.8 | 15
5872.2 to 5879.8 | 14.6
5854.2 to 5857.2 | 14.3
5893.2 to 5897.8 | 9.52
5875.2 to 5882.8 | 14.5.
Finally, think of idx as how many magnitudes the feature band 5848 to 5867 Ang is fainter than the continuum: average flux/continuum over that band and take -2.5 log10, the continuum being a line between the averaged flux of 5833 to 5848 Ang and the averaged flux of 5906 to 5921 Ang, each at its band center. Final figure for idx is 0.04 mag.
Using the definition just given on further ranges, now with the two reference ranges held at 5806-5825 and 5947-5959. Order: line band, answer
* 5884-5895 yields 0.423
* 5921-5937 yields -0.017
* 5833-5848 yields 0.007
